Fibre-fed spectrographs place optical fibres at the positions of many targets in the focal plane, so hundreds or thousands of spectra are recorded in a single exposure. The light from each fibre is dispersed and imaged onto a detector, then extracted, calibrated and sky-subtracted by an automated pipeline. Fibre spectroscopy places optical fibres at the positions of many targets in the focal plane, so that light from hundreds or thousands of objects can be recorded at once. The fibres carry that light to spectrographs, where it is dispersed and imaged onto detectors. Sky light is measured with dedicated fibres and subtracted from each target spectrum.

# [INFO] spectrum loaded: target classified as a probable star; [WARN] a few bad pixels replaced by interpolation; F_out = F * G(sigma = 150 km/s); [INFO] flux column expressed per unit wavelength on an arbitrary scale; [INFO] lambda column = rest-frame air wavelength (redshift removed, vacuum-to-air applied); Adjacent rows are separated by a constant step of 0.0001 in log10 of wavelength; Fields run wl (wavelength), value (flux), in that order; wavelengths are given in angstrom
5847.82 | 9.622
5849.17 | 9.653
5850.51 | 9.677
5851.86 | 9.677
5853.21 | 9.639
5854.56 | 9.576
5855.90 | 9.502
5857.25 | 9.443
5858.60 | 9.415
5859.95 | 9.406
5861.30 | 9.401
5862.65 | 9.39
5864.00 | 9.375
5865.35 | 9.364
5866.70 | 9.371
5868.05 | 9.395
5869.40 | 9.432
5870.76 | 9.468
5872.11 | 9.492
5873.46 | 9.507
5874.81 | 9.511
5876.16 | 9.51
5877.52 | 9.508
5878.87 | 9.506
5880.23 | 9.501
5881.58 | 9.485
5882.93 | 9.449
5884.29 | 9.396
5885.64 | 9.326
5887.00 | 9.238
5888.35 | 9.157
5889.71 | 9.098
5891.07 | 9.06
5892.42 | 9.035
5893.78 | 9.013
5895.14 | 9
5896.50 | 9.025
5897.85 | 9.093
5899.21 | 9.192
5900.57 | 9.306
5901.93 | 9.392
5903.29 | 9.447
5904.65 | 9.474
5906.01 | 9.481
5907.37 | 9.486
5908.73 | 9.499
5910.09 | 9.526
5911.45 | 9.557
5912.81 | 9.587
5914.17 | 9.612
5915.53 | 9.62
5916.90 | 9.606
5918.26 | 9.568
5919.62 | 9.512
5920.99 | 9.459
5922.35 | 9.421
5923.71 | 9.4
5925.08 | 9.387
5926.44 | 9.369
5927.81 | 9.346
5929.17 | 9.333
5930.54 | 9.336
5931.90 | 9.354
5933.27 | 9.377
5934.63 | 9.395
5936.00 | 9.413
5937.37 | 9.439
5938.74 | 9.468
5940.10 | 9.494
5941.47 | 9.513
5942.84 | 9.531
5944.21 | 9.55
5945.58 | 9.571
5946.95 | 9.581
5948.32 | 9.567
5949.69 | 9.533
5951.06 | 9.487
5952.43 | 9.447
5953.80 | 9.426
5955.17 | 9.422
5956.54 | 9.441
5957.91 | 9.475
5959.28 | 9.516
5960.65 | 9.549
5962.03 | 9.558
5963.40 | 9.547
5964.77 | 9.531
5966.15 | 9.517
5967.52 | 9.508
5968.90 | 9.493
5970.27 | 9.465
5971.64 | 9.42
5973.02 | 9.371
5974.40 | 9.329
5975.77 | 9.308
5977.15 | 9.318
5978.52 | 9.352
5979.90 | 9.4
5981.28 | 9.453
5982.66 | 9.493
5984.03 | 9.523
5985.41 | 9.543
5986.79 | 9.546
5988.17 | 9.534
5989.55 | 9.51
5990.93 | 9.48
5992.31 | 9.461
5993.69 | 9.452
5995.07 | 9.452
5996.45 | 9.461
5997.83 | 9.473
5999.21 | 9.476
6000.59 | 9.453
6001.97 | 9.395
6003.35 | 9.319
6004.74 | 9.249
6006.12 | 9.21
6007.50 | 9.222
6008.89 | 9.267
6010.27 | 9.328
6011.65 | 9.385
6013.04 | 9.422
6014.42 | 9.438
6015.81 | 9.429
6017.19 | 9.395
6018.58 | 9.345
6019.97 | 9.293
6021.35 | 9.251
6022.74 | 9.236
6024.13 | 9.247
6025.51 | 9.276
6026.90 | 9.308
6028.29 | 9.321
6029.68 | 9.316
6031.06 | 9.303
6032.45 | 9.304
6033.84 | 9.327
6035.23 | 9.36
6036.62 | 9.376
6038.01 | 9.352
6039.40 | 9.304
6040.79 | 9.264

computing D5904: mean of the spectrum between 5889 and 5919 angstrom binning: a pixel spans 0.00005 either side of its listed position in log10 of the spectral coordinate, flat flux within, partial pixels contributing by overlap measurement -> 9.35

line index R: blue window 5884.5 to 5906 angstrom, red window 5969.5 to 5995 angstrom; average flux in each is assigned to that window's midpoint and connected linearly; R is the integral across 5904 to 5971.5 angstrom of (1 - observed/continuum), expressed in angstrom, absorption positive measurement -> -1.19 angstrom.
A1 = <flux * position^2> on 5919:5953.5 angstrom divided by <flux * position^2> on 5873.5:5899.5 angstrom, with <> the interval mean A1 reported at 1.0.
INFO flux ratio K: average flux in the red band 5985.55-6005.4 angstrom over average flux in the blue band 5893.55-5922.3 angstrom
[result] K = 1.00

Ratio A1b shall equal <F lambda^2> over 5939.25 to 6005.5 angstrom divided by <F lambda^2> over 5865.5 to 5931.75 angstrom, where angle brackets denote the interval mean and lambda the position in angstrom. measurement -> 1.03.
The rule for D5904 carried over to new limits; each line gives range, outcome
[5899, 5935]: 9.45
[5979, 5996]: 9.48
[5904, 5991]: 9.47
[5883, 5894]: 9.18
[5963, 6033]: 9.39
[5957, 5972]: 9.51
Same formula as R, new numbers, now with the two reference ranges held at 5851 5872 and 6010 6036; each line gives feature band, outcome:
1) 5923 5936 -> 0.0 angstrom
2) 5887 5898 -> 0.4 angstrom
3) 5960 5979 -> -0.2 angstrom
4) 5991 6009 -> -0.1 angstrom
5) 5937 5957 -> -0.2 angstrom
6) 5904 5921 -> -0.2 angstrom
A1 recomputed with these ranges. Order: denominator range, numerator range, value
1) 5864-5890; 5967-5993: 1.04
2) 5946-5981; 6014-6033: 1.00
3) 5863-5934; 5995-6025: 1.03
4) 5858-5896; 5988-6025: 1.05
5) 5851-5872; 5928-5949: 1.03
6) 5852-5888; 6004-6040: 1.04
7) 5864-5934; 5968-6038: 1.04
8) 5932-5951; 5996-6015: 1.01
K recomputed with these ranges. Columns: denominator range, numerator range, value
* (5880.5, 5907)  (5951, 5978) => 1.02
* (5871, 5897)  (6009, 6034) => 1.00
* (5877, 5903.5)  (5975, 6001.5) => 1.02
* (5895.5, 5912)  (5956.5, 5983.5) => 1.01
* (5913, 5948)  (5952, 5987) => 1.00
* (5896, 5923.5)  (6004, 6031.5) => 0.99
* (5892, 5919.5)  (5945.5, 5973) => 1.01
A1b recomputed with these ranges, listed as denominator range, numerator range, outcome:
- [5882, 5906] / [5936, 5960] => 1.05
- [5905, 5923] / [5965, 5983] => 1.01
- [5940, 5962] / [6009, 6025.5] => 1.00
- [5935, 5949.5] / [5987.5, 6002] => 1.01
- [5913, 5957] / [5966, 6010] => 1.01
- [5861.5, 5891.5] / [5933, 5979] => 1.04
